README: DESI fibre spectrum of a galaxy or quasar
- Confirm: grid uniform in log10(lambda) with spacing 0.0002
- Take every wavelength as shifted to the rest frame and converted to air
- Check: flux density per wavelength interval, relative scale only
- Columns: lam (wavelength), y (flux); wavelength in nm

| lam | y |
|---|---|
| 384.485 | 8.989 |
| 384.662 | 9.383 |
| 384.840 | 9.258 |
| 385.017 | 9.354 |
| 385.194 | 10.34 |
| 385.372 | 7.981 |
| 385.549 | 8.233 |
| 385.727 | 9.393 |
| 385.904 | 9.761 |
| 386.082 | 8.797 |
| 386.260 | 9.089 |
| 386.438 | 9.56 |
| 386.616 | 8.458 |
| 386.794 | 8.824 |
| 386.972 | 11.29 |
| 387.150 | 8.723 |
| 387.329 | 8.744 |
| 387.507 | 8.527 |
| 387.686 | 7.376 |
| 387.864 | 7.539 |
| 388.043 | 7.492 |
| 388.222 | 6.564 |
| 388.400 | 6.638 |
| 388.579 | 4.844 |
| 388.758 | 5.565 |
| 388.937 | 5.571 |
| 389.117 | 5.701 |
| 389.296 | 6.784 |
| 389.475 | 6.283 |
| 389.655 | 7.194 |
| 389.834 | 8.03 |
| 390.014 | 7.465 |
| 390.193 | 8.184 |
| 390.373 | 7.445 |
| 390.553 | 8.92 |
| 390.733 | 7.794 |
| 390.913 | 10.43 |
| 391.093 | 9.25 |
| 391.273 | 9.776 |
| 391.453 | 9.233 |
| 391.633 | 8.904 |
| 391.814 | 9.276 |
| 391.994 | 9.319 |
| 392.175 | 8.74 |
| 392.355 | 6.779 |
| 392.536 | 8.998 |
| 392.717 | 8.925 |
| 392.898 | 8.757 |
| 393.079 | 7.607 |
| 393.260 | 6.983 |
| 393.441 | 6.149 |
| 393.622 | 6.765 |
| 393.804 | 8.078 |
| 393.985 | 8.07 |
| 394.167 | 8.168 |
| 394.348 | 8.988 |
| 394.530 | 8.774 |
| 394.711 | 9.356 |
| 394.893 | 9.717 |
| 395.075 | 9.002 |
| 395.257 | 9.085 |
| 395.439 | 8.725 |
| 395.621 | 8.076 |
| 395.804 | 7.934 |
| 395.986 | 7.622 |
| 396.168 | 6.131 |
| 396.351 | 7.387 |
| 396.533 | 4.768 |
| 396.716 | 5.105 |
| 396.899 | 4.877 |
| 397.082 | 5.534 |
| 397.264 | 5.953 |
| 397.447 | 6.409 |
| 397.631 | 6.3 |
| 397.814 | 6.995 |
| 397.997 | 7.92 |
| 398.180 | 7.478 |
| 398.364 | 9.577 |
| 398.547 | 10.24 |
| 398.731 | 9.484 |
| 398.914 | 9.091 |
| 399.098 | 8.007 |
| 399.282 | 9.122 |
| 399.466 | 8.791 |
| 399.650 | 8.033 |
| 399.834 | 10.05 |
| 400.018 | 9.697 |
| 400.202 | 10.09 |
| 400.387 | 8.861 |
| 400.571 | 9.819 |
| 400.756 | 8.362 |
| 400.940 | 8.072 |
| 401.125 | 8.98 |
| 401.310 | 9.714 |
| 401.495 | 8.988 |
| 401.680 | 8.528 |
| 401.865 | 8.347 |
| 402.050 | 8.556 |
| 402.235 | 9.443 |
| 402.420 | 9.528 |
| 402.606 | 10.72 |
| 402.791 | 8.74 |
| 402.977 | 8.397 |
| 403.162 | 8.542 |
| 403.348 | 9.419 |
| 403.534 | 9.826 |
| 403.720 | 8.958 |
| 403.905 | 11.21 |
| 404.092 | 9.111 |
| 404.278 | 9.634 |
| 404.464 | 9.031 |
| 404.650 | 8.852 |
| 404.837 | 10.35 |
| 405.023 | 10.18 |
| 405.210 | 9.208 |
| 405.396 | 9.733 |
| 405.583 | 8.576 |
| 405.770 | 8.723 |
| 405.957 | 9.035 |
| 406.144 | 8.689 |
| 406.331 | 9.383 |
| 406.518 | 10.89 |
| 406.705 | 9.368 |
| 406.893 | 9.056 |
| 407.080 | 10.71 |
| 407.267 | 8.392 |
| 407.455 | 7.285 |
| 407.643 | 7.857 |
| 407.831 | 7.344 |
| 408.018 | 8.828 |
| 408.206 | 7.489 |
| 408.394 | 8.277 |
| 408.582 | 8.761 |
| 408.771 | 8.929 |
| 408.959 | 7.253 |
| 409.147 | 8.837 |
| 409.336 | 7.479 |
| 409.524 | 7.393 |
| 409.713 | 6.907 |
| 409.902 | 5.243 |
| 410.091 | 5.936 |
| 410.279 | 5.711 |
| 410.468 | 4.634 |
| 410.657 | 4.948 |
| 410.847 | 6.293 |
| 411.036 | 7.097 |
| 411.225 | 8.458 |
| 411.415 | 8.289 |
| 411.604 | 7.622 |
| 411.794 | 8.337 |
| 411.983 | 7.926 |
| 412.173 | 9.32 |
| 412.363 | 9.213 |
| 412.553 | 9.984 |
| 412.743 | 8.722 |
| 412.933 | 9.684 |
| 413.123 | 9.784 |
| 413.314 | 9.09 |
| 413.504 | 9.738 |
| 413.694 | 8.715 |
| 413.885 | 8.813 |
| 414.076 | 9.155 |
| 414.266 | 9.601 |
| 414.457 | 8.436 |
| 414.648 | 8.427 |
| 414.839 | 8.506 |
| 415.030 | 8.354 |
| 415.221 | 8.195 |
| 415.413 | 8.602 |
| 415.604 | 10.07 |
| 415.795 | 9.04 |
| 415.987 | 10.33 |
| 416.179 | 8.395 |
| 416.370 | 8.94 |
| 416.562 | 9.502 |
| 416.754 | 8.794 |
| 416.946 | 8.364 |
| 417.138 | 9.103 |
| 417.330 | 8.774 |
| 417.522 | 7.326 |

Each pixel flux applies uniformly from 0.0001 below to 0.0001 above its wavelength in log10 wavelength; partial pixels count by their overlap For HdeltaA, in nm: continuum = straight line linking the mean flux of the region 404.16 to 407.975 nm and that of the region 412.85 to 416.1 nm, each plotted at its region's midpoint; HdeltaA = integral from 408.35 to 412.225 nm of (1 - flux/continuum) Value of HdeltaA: 0.77 nm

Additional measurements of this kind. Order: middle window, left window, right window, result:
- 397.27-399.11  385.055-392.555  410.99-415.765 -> 0.082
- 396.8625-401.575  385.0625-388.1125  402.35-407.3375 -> 0.450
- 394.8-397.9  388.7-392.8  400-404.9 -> 0.564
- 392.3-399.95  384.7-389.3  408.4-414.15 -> 0.184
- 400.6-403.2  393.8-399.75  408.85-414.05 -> -0.366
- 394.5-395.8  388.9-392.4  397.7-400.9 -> -0.059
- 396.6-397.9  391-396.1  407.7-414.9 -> 0.390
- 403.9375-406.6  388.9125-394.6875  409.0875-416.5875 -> -0.404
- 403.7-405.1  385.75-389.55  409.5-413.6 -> -0.351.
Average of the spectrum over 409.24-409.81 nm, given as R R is 7.25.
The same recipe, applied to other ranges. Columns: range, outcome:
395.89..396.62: 6.5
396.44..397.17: 5.07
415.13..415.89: 8.98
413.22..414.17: 9.1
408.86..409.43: 7.87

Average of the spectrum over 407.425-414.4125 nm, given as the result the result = 7.98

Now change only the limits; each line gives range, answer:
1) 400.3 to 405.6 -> 9.24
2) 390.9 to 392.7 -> 9.01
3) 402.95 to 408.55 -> 9.08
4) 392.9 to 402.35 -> 8.13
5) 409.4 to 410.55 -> 6.03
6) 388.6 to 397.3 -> 7.74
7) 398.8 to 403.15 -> 9.03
